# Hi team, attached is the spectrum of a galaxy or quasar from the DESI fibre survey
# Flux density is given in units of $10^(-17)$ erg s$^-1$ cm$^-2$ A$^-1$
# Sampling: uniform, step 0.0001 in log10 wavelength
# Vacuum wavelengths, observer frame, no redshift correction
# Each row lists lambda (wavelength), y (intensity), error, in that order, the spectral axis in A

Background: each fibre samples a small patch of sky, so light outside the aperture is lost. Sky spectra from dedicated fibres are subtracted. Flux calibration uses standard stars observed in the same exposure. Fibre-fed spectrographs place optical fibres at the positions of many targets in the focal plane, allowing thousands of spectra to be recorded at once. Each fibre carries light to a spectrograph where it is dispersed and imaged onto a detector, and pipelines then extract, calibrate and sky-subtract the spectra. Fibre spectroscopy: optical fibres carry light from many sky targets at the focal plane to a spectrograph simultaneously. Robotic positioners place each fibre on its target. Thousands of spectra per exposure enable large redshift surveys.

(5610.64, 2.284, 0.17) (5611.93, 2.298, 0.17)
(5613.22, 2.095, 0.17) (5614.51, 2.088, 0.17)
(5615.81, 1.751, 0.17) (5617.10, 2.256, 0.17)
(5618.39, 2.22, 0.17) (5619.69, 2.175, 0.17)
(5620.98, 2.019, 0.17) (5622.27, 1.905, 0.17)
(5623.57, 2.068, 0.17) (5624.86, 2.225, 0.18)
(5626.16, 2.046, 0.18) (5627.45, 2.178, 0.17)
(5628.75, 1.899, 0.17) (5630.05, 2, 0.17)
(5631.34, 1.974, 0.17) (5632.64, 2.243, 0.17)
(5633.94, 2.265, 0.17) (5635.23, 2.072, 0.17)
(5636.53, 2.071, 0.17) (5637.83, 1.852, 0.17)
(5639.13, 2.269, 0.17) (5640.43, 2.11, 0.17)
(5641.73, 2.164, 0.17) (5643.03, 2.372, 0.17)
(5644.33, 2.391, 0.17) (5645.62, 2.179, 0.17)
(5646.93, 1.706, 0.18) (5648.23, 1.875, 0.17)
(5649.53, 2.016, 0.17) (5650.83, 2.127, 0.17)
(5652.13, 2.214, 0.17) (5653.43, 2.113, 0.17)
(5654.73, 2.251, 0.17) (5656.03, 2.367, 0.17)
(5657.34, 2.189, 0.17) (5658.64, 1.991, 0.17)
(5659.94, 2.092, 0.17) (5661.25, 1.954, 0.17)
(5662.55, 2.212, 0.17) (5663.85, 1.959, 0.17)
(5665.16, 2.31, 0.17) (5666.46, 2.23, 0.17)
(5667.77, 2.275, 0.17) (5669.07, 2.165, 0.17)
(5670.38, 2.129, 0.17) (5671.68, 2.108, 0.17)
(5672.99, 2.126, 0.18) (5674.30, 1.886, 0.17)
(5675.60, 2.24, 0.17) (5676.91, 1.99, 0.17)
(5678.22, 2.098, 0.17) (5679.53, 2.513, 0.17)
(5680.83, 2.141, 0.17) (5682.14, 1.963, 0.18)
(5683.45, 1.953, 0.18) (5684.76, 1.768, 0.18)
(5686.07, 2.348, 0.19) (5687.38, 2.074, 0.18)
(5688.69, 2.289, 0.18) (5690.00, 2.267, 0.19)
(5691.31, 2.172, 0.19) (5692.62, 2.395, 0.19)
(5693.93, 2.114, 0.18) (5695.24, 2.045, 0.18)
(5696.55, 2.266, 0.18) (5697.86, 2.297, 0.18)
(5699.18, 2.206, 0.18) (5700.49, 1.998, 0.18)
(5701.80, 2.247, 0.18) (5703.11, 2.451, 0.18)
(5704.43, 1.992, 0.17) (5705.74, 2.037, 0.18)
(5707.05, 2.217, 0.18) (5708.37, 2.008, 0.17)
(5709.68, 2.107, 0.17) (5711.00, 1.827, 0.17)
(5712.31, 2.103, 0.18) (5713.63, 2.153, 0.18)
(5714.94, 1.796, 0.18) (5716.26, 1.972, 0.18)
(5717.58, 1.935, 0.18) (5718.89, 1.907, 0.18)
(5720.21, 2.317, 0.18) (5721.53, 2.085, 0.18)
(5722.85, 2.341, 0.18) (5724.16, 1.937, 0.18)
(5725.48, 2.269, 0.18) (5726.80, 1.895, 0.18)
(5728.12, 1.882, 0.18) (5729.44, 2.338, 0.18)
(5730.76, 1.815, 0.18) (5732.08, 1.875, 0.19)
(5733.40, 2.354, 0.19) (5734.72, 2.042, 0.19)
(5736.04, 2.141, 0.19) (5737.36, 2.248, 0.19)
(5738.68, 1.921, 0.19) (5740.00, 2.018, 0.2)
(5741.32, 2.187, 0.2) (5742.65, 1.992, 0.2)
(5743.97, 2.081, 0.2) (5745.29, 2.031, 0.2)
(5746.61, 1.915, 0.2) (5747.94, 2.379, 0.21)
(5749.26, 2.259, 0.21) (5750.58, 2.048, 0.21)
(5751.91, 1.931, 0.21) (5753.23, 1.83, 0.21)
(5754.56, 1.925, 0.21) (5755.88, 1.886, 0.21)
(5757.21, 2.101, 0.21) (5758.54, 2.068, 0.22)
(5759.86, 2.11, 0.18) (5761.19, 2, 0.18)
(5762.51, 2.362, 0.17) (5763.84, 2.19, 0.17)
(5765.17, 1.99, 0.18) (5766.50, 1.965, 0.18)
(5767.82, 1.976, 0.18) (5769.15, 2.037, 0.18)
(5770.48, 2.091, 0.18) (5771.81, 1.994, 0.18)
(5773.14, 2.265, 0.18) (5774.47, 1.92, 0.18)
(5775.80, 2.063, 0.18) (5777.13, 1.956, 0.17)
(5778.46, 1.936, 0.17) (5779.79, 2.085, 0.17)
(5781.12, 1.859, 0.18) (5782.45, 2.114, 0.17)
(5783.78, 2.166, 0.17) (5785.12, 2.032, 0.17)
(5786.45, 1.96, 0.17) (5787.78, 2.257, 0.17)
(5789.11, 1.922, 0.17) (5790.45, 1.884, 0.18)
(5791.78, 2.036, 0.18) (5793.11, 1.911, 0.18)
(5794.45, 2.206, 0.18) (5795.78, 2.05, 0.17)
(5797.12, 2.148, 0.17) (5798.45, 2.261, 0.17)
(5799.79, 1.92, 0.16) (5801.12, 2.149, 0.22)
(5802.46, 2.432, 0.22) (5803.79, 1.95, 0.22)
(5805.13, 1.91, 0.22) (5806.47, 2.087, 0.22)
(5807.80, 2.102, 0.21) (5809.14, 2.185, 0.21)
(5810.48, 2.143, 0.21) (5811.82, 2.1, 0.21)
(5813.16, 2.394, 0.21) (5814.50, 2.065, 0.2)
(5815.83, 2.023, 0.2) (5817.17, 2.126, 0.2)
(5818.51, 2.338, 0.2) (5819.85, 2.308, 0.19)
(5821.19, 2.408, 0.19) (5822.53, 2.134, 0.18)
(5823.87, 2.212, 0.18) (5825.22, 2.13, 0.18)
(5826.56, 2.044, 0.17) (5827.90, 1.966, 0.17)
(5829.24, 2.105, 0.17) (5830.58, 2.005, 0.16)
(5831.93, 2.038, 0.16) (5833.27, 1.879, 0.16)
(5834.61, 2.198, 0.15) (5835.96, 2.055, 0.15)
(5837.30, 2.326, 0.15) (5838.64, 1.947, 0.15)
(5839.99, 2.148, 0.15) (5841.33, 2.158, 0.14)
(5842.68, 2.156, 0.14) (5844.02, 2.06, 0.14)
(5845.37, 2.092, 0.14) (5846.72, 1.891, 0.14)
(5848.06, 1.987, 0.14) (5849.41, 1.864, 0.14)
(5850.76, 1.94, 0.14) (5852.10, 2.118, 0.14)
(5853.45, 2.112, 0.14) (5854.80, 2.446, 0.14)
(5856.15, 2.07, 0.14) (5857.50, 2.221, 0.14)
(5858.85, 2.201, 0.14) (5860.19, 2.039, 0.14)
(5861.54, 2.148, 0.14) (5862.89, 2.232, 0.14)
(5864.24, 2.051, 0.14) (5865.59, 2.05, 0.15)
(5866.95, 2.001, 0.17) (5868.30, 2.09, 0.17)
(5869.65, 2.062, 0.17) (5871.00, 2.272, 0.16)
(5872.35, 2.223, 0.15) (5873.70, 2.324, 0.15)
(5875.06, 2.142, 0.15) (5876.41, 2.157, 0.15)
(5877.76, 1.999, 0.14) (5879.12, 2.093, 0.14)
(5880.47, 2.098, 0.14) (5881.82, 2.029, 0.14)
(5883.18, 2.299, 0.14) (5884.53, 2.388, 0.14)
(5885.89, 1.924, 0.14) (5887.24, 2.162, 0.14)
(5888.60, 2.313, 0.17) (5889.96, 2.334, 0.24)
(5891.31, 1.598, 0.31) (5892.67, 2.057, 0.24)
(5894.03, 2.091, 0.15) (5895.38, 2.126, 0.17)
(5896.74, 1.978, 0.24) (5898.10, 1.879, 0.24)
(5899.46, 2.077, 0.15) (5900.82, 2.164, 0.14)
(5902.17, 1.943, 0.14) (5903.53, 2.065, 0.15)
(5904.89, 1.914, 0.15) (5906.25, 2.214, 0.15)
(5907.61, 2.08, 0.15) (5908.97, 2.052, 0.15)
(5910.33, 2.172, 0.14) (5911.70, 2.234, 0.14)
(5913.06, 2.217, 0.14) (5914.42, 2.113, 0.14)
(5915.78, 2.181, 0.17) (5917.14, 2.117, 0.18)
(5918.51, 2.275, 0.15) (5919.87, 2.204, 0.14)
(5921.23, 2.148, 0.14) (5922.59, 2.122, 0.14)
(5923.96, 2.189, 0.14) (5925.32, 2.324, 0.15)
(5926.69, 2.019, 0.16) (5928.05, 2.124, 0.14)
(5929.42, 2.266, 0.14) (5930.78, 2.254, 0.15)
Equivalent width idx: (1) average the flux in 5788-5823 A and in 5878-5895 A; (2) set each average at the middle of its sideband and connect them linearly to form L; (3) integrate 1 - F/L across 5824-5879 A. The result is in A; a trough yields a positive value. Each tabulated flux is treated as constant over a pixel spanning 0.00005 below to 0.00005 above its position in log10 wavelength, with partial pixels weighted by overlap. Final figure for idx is 0.5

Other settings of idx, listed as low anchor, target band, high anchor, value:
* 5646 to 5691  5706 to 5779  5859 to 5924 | 2.1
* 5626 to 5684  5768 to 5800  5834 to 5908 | 1.0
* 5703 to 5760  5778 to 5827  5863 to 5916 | -0.7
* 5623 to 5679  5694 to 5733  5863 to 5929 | 0.7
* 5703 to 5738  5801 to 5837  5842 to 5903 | -0.7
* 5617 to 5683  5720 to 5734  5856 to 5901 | 0.2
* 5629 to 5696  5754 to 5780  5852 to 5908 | 0.9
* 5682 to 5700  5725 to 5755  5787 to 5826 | 1.2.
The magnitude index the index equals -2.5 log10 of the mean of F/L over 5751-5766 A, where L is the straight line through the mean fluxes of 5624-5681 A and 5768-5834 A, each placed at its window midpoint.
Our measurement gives 0.03 mag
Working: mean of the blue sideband 2.13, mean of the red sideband 2.09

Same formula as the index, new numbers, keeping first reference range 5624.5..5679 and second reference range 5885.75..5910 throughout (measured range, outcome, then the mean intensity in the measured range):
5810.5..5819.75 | -0.052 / 2.18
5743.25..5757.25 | 0.032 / 2.03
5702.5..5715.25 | 0.015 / 2.08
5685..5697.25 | -0.049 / 2.2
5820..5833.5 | -0.016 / 2.11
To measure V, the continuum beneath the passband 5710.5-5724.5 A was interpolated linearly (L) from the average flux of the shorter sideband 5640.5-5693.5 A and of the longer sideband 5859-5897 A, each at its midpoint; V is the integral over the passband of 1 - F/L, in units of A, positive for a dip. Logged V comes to 0.6 A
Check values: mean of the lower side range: 2.14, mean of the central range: 2.04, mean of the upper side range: 2.12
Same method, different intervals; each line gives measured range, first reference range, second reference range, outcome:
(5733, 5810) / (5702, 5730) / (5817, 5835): 1.5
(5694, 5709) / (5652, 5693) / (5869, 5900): -0.1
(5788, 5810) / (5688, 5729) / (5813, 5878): 0.4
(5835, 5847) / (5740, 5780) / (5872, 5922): -0.1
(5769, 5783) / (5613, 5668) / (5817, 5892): 0.6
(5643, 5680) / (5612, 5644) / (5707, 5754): -0.8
